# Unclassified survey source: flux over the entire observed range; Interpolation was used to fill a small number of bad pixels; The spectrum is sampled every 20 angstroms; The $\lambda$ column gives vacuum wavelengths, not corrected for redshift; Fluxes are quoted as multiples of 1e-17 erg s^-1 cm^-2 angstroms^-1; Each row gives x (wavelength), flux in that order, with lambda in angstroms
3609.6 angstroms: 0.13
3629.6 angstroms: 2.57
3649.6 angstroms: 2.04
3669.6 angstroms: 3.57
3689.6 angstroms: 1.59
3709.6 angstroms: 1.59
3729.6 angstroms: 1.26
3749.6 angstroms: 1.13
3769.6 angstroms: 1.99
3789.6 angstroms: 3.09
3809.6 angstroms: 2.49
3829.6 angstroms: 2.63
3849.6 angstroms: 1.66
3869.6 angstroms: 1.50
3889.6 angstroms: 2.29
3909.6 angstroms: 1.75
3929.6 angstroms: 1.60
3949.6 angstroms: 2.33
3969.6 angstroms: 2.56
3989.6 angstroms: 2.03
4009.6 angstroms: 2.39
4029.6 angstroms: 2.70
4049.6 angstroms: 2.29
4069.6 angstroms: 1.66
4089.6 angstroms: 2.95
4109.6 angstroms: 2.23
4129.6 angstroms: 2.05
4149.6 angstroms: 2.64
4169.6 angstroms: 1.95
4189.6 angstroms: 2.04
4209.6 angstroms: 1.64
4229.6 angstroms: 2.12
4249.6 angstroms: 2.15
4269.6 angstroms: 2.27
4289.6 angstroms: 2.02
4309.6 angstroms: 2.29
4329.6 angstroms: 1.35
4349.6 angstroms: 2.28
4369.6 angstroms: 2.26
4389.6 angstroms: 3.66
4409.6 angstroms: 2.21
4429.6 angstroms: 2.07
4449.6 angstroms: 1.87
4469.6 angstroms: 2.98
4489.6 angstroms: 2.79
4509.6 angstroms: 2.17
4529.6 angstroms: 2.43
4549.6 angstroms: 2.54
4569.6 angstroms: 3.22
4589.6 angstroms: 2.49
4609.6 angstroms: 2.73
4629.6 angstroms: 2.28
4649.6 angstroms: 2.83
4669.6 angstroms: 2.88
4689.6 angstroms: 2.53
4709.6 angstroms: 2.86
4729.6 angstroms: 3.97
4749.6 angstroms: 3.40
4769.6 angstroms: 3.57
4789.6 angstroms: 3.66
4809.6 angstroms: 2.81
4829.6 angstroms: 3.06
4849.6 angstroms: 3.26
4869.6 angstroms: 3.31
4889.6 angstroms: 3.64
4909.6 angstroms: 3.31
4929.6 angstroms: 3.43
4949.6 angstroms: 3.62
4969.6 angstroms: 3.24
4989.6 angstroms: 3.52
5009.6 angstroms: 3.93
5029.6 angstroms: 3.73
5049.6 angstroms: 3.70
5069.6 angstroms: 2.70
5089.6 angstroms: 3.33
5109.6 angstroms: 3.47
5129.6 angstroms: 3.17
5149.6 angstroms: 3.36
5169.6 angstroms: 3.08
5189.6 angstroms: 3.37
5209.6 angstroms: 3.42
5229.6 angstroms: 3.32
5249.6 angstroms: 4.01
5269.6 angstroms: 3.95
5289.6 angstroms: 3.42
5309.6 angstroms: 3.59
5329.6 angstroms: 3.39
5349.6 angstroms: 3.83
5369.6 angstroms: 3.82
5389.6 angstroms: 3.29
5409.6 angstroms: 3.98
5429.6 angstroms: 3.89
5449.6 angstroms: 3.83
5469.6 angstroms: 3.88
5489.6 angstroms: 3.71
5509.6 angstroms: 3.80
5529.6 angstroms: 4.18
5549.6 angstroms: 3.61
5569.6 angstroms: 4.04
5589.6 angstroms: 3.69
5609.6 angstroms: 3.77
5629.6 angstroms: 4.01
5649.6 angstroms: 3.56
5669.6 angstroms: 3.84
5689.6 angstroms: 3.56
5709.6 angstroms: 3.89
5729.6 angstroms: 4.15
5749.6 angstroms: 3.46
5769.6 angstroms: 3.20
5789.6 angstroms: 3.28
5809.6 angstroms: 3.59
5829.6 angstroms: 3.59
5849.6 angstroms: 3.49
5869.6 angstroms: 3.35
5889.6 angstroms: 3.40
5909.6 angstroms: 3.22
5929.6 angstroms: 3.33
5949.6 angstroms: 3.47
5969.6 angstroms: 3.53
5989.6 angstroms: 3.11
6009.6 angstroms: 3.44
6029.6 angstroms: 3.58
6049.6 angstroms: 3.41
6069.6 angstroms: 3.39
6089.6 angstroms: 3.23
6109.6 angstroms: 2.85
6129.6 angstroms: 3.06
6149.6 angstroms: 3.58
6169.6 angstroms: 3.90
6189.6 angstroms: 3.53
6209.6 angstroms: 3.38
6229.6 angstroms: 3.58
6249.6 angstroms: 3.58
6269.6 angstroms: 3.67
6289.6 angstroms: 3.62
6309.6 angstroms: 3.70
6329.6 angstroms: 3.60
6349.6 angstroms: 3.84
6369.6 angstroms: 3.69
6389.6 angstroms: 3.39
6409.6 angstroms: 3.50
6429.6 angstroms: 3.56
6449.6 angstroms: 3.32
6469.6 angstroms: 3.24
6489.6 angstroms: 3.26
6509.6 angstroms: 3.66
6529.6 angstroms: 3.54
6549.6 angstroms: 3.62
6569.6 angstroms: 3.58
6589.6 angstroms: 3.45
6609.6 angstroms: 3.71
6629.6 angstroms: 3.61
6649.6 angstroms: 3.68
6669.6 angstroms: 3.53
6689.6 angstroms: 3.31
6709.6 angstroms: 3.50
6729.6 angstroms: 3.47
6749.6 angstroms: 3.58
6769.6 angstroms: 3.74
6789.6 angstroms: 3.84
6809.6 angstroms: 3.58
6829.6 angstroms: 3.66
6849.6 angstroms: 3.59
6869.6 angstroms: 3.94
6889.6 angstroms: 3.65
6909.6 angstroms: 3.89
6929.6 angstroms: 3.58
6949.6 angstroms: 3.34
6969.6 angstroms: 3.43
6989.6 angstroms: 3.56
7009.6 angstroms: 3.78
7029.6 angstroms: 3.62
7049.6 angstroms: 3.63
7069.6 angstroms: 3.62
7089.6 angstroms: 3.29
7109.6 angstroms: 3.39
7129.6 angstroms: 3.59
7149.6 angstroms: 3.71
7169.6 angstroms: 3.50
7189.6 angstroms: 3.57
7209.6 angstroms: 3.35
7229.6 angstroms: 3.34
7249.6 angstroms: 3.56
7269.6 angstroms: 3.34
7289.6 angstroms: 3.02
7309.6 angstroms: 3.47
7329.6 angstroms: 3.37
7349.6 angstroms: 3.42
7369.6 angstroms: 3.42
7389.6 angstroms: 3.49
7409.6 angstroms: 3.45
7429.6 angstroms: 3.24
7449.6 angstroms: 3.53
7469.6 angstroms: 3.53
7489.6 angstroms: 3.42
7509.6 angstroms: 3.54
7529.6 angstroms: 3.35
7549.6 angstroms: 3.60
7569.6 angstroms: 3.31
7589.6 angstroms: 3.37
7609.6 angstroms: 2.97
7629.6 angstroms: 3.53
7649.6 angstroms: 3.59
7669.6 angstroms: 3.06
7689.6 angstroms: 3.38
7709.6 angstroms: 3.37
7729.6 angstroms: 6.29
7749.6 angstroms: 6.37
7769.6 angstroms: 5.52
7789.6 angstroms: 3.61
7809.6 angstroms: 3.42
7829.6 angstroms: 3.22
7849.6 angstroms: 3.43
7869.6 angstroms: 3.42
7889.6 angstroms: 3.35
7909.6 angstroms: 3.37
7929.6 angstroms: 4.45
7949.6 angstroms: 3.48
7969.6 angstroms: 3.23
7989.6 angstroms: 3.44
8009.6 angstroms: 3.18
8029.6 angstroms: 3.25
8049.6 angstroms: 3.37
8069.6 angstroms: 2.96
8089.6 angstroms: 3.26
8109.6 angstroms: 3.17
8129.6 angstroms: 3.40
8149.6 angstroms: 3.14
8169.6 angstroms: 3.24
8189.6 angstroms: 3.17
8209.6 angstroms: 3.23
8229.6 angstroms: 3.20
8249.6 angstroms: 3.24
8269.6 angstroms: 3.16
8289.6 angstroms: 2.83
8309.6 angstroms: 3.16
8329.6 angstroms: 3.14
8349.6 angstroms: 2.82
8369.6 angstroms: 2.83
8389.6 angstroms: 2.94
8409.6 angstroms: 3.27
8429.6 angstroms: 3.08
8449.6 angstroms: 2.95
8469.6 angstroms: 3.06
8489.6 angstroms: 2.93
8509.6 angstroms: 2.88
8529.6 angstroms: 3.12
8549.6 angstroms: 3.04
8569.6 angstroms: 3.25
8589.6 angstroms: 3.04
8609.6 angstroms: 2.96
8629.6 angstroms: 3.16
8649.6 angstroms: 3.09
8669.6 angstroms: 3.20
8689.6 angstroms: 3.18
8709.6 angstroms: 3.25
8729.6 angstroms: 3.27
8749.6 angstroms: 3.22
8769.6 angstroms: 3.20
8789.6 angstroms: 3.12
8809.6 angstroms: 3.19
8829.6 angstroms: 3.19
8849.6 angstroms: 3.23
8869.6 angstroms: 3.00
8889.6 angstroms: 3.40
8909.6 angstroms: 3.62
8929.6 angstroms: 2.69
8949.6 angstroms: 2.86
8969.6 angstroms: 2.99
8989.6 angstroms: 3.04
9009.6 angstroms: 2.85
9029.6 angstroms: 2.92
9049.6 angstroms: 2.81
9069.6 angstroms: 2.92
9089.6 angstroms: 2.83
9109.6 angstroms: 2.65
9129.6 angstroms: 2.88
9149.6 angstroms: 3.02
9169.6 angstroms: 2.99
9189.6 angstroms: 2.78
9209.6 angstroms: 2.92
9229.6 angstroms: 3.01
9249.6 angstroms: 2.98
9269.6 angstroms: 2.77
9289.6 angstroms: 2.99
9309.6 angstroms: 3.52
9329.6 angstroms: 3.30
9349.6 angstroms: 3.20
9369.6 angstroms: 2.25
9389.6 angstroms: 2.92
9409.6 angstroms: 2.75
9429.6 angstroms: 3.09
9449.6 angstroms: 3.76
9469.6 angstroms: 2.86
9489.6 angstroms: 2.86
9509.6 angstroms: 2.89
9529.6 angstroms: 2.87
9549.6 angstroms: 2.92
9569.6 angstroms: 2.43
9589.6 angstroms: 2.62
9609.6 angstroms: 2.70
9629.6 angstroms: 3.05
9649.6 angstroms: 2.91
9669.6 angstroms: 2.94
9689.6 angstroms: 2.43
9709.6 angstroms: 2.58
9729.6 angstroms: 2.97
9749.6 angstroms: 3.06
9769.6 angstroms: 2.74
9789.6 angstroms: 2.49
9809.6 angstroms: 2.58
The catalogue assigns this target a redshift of 0.179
